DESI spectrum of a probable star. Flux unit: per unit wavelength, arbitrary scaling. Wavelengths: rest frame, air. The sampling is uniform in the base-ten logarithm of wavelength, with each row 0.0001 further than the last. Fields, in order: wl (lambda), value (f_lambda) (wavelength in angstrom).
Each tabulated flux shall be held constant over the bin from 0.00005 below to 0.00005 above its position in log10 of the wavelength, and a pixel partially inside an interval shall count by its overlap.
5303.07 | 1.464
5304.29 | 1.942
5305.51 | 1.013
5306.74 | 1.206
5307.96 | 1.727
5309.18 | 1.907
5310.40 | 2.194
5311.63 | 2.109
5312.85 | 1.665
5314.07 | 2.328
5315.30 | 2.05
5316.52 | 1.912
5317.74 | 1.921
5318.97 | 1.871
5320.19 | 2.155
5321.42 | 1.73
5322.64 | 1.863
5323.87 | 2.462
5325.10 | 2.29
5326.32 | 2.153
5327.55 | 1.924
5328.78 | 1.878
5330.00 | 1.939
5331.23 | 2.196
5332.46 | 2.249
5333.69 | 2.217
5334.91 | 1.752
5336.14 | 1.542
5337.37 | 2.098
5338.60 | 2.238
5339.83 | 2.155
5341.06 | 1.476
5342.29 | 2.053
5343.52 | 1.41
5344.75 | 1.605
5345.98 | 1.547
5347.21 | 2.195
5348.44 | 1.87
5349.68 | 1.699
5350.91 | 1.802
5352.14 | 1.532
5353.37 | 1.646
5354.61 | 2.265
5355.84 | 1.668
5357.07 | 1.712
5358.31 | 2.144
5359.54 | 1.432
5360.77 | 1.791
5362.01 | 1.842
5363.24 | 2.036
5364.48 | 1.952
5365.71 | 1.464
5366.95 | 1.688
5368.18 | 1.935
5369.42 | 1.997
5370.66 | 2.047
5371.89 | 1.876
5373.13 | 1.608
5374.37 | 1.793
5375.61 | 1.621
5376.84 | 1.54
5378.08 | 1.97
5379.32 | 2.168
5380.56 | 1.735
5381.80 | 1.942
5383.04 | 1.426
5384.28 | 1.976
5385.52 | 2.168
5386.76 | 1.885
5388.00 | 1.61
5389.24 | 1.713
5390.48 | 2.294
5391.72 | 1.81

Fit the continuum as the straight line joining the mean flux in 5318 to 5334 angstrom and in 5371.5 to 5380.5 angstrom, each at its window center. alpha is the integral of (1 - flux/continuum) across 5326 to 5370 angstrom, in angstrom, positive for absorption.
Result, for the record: 1.9 angstrom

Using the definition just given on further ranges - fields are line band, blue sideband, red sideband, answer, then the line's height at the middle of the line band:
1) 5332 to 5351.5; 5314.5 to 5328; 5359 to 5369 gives 0.5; 1.91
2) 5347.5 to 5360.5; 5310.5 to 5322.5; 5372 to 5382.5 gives 0.5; 1.87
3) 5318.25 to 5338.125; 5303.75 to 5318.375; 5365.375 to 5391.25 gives -2.1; 1.83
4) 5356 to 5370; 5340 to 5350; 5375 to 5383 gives -0.3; 1.78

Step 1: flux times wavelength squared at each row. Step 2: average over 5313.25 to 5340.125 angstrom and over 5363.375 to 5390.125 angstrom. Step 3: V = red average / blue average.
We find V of 0.91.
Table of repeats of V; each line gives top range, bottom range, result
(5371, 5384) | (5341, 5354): 1.04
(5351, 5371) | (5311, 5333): 0.91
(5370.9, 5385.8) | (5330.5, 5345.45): 0.96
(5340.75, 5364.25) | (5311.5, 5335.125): 0.88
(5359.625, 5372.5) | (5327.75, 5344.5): 0.97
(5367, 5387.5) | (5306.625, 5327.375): 0.95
